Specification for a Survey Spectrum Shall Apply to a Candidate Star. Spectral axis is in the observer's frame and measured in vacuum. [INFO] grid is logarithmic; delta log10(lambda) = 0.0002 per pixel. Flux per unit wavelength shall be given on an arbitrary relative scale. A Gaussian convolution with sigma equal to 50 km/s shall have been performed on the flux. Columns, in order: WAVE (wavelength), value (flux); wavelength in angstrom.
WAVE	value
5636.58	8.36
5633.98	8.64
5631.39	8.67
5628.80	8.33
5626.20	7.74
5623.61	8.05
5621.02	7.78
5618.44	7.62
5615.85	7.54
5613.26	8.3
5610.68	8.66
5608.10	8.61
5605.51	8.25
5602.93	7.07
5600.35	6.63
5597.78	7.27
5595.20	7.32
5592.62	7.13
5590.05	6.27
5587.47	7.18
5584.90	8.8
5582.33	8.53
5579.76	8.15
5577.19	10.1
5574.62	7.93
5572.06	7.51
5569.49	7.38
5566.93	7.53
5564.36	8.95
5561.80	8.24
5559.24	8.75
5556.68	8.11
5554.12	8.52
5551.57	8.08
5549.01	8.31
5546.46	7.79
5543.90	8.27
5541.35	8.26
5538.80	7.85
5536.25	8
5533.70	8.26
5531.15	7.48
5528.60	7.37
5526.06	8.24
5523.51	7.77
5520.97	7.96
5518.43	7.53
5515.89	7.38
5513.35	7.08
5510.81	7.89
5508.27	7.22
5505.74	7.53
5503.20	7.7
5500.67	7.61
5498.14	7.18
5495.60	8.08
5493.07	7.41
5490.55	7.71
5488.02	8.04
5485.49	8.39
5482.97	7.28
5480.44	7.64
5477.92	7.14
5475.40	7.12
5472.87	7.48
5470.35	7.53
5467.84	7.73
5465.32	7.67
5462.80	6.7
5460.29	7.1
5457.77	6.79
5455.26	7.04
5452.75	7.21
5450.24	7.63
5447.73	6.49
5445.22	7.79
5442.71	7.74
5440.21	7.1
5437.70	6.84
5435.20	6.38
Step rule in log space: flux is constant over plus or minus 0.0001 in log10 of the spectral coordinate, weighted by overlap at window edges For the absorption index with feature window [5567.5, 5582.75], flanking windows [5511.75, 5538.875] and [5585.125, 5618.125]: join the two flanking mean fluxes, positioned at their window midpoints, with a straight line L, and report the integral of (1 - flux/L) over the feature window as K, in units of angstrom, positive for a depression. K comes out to -1.21 angstrom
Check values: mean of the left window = 7.72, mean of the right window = 7.56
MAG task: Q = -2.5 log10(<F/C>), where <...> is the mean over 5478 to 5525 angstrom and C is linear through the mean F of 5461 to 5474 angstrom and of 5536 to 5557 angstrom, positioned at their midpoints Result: 0.014 mag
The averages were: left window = 7.41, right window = 8.14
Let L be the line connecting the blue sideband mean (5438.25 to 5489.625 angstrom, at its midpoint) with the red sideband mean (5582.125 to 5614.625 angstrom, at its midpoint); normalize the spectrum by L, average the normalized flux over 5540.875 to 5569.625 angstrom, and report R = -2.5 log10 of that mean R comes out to -0.09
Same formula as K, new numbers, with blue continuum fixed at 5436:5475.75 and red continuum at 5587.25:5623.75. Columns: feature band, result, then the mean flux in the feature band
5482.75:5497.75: -1.0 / 7.82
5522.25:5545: -1.6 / 7.94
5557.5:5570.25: -1.2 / 8.2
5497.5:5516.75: -0.3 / 7.46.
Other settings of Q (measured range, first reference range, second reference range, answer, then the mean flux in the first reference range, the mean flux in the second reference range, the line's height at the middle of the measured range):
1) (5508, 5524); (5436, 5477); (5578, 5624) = -0.016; 7.24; 7.75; 7.45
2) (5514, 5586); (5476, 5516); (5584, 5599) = -0.096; 7.58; 7.29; 7.41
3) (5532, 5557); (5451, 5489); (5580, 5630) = -0.076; 7.39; 7.75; 7.59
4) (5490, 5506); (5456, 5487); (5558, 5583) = 0.003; 7.38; 8.3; 7.63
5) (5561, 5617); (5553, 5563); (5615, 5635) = 0.049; 8.4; 8.05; 8.24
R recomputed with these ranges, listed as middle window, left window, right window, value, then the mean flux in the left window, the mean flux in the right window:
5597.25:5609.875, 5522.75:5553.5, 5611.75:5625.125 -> 0.04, 7.99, 7.87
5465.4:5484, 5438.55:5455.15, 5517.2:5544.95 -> 0.01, 7.29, 7.91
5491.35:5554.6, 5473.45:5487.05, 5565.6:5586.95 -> 0.01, 7.52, 8.21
